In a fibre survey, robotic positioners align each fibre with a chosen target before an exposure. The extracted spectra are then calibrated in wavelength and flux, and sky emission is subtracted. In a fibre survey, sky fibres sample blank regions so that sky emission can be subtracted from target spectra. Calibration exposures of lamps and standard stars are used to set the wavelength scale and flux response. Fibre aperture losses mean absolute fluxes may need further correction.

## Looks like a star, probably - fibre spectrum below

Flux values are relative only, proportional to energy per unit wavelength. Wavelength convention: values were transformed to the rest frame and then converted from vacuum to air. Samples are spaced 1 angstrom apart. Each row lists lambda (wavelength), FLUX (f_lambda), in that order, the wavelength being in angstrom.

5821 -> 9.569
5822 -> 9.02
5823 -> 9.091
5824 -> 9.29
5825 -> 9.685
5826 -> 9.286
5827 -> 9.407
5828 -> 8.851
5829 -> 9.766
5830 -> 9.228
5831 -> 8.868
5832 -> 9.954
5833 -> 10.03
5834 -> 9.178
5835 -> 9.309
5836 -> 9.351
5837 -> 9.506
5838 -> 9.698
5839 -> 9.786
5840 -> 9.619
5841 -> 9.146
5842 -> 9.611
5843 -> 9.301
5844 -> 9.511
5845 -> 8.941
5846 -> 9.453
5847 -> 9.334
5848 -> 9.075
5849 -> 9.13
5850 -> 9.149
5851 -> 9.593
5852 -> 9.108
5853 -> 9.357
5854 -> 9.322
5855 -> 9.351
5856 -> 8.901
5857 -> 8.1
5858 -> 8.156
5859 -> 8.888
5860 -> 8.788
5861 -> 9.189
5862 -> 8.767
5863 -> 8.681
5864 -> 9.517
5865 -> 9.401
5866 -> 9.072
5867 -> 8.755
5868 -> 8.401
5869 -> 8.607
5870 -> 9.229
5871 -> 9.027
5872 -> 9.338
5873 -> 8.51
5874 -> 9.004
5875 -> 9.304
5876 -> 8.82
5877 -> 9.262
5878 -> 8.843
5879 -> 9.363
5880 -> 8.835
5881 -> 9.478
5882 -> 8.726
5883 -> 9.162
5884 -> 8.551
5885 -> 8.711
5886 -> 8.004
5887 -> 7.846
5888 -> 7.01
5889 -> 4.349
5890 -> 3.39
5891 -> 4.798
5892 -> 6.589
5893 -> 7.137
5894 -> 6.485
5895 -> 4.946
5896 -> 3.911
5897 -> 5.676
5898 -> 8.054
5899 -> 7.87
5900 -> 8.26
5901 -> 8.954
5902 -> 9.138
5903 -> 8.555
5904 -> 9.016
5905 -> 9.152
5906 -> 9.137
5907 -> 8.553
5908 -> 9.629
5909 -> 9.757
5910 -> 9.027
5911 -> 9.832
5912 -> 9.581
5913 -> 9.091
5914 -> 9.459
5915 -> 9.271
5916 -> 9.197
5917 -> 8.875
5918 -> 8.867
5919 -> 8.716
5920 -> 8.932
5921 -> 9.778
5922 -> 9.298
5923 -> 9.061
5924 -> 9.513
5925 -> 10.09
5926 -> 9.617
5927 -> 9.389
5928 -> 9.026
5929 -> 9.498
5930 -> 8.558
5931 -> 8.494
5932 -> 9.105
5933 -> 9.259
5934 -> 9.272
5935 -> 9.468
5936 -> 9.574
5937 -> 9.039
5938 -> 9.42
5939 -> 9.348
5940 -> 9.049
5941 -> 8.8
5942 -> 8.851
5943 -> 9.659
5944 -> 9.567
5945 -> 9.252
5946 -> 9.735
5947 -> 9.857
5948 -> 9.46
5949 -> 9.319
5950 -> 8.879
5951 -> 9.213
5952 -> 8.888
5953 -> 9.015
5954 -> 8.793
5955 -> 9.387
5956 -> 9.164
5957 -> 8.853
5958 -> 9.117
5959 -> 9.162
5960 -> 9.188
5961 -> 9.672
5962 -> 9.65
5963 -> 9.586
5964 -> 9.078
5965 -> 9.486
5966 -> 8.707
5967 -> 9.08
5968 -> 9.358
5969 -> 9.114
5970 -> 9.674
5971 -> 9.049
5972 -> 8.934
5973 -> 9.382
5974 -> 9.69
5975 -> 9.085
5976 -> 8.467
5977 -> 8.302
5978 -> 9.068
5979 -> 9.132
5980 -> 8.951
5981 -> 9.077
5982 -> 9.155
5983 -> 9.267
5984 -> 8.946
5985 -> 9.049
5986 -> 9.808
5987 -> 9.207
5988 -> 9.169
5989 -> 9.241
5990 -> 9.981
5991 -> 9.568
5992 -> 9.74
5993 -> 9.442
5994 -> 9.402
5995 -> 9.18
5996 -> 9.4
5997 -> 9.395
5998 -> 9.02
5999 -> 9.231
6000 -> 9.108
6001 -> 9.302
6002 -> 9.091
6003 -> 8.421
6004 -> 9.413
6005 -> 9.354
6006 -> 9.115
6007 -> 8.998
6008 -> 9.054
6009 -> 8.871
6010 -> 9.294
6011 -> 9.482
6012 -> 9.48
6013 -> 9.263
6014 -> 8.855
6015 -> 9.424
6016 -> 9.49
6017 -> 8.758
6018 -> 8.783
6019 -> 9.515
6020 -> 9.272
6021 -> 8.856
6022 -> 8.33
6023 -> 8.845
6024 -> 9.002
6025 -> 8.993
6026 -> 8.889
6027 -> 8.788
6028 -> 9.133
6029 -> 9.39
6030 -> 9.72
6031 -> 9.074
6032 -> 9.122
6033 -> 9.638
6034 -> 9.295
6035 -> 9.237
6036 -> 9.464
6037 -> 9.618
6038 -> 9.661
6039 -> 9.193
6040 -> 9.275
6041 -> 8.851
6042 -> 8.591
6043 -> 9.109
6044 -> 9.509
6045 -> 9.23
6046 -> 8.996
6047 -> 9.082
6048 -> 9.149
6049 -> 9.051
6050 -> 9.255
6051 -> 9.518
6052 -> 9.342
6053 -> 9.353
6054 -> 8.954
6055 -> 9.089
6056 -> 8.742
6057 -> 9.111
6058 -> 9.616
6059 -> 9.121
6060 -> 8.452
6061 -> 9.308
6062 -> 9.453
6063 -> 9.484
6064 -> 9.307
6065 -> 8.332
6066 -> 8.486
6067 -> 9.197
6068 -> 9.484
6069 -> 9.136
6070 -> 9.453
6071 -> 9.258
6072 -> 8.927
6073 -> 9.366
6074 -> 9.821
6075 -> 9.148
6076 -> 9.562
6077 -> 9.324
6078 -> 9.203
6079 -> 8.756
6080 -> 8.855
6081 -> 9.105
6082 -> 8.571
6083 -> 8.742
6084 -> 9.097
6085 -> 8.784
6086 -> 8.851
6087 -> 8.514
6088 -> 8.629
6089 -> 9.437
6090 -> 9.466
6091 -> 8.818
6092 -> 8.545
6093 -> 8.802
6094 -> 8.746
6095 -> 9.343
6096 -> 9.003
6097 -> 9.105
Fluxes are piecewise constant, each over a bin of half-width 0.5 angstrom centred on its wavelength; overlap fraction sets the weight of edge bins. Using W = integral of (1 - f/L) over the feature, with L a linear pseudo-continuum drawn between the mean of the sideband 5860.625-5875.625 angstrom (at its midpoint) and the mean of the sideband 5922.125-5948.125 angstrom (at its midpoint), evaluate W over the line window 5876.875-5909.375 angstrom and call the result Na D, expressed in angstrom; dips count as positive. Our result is 4.77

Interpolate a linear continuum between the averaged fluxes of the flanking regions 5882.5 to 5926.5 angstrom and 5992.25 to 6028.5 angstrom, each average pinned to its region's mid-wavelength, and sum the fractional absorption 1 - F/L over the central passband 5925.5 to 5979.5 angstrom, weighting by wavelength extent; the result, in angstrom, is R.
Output -3.7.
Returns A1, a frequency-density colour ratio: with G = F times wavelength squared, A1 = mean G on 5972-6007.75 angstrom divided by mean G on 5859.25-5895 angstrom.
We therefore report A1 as 1.16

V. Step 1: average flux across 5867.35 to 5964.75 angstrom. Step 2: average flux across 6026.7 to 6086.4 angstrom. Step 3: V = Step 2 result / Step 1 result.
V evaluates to 1.1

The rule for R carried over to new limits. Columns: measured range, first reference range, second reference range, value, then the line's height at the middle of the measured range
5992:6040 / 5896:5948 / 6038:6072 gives -0.4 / 9.12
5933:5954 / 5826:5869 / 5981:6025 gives -0.2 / 9.2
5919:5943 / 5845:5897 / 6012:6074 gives -1.8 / 8.6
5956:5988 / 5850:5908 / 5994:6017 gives -0.8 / 8.95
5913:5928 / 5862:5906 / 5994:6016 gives -1.6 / 8.4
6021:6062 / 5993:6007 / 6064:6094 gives -0.2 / 9.1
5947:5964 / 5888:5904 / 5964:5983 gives -1.4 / 8.53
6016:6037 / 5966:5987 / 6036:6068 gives 0.0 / 9.14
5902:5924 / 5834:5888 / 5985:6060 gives -0.2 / 9.09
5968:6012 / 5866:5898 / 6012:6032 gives -2.1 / 8.78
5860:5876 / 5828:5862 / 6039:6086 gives 0.5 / 9.24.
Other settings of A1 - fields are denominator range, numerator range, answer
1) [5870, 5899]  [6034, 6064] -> 1.27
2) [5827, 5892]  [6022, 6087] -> 1.11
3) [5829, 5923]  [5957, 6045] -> 1.10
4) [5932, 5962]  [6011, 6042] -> 1.02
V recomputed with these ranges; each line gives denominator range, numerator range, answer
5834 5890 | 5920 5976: 1.04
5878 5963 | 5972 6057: 1.06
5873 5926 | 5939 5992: 1.11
